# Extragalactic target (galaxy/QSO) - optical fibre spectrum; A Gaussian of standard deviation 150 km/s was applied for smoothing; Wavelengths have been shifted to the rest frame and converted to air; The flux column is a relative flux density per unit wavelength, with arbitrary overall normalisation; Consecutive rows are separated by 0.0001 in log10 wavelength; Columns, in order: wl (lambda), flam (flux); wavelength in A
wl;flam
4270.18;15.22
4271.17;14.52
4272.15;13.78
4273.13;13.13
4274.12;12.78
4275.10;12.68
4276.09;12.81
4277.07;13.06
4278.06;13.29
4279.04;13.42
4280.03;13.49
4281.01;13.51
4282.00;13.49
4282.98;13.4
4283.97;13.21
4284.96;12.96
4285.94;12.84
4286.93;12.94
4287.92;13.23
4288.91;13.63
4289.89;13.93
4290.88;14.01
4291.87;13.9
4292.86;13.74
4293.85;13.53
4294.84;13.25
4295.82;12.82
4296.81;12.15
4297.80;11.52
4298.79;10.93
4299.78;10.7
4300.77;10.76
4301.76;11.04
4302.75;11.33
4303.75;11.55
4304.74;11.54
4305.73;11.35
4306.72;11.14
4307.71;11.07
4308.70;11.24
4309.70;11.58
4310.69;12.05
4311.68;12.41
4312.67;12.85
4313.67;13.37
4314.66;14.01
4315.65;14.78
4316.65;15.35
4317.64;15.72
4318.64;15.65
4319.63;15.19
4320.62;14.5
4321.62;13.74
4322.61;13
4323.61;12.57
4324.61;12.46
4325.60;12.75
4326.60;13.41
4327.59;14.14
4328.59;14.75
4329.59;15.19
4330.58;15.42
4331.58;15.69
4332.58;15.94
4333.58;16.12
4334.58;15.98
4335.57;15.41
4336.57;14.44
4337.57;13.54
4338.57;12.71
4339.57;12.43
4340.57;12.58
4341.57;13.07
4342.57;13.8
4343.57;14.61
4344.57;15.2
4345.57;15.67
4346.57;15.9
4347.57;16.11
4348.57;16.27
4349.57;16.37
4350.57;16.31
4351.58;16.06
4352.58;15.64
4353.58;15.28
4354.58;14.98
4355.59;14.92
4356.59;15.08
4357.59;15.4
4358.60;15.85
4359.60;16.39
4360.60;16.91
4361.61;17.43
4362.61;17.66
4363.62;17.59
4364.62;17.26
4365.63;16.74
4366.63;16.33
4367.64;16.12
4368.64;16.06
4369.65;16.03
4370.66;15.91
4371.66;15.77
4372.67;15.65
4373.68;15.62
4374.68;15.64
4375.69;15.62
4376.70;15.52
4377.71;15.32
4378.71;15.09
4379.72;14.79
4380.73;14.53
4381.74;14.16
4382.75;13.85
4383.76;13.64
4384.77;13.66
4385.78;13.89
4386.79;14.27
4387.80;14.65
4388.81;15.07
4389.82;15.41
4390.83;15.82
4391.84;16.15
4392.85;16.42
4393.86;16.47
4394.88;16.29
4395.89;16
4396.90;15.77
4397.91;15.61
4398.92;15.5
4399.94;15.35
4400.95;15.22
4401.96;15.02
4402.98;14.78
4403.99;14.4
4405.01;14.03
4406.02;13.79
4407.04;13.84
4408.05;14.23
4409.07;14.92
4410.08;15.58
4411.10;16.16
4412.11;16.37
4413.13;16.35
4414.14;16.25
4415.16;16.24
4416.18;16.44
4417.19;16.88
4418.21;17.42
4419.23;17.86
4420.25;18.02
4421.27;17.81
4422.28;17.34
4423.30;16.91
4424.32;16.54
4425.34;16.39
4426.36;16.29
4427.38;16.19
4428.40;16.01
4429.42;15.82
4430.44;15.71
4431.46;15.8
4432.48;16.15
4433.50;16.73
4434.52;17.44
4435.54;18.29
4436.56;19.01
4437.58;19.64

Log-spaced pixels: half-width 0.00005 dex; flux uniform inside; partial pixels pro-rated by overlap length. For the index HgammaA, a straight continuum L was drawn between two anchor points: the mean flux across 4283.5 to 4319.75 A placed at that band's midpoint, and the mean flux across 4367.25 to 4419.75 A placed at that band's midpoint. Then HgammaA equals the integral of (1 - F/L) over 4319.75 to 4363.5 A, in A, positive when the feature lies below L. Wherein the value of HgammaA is -3.2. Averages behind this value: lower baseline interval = 12.8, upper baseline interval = 15.4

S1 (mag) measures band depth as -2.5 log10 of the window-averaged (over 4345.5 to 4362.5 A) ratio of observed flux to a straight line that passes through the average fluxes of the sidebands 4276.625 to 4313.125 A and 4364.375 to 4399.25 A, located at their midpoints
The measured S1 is -0.105 mag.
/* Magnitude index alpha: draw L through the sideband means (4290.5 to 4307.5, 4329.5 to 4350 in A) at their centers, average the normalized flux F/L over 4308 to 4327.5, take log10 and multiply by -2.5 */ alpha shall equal -0.01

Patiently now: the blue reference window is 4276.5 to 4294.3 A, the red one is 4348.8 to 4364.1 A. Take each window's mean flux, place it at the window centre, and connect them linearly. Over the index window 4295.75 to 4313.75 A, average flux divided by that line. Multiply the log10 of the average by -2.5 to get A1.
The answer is 0.22 mag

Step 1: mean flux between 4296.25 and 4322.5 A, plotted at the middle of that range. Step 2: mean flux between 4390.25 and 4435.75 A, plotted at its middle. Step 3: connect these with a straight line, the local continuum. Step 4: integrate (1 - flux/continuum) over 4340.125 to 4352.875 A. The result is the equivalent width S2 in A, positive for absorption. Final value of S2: -1.3 A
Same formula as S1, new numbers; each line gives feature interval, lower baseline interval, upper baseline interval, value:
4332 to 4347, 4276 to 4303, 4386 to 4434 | -0.030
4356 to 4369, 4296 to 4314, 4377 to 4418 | -0.192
